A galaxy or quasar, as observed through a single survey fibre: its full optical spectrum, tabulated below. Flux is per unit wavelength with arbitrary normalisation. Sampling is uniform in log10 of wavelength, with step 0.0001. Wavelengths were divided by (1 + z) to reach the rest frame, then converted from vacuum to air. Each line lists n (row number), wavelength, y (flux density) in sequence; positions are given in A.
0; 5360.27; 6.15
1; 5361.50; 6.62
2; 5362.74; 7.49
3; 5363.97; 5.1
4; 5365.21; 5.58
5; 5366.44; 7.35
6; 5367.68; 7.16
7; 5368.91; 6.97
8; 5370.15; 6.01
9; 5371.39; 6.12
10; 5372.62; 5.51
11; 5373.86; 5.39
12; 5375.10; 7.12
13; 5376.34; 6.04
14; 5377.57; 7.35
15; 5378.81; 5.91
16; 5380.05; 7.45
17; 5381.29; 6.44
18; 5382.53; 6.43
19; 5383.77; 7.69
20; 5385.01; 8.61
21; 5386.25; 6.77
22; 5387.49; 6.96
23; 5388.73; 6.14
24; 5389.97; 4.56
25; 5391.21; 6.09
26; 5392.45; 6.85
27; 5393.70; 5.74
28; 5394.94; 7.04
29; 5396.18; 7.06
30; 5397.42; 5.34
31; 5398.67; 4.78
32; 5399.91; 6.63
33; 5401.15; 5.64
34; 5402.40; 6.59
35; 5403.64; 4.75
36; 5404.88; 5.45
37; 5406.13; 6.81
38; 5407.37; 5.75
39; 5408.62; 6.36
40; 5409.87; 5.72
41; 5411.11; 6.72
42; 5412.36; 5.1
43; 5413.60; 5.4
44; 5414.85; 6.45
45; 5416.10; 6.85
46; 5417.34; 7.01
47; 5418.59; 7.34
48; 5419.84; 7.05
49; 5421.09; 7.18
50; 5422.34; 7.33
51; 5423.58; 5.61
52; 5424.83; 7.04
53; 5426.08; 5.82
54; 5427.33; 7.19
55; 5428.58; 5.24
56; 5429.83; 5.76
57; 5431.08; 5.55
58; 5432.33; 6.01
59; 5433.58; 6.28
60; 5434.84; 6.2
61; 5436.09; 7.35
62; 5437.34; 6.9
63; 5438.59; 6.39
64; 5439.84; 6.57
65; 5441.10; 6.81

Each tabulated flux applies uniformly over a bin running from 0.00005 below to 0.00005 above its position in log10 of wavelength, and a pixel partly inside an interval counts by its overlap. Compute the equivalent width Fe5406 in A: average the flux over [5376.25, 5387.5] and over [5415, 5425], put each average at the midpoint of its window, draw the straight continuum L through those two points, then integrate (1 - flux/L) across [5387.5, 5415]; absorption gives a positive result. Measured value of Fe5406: 3.9 A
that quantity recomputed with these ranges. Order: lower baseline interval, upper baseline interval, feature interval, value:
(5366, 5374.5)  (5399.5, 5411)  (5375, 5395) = -1.43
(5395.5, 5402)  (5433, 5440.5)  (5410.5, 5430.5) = -0.40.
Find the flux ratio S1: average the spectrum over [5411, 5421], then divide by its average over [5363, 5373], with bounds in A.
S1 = 1.04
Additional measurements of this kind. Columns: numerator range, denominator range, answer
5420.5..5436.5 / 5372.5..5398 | 0.97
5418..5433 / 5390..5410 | 1.07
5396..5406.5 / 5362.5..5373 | 0.92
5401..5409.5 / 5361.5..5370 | 0.90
